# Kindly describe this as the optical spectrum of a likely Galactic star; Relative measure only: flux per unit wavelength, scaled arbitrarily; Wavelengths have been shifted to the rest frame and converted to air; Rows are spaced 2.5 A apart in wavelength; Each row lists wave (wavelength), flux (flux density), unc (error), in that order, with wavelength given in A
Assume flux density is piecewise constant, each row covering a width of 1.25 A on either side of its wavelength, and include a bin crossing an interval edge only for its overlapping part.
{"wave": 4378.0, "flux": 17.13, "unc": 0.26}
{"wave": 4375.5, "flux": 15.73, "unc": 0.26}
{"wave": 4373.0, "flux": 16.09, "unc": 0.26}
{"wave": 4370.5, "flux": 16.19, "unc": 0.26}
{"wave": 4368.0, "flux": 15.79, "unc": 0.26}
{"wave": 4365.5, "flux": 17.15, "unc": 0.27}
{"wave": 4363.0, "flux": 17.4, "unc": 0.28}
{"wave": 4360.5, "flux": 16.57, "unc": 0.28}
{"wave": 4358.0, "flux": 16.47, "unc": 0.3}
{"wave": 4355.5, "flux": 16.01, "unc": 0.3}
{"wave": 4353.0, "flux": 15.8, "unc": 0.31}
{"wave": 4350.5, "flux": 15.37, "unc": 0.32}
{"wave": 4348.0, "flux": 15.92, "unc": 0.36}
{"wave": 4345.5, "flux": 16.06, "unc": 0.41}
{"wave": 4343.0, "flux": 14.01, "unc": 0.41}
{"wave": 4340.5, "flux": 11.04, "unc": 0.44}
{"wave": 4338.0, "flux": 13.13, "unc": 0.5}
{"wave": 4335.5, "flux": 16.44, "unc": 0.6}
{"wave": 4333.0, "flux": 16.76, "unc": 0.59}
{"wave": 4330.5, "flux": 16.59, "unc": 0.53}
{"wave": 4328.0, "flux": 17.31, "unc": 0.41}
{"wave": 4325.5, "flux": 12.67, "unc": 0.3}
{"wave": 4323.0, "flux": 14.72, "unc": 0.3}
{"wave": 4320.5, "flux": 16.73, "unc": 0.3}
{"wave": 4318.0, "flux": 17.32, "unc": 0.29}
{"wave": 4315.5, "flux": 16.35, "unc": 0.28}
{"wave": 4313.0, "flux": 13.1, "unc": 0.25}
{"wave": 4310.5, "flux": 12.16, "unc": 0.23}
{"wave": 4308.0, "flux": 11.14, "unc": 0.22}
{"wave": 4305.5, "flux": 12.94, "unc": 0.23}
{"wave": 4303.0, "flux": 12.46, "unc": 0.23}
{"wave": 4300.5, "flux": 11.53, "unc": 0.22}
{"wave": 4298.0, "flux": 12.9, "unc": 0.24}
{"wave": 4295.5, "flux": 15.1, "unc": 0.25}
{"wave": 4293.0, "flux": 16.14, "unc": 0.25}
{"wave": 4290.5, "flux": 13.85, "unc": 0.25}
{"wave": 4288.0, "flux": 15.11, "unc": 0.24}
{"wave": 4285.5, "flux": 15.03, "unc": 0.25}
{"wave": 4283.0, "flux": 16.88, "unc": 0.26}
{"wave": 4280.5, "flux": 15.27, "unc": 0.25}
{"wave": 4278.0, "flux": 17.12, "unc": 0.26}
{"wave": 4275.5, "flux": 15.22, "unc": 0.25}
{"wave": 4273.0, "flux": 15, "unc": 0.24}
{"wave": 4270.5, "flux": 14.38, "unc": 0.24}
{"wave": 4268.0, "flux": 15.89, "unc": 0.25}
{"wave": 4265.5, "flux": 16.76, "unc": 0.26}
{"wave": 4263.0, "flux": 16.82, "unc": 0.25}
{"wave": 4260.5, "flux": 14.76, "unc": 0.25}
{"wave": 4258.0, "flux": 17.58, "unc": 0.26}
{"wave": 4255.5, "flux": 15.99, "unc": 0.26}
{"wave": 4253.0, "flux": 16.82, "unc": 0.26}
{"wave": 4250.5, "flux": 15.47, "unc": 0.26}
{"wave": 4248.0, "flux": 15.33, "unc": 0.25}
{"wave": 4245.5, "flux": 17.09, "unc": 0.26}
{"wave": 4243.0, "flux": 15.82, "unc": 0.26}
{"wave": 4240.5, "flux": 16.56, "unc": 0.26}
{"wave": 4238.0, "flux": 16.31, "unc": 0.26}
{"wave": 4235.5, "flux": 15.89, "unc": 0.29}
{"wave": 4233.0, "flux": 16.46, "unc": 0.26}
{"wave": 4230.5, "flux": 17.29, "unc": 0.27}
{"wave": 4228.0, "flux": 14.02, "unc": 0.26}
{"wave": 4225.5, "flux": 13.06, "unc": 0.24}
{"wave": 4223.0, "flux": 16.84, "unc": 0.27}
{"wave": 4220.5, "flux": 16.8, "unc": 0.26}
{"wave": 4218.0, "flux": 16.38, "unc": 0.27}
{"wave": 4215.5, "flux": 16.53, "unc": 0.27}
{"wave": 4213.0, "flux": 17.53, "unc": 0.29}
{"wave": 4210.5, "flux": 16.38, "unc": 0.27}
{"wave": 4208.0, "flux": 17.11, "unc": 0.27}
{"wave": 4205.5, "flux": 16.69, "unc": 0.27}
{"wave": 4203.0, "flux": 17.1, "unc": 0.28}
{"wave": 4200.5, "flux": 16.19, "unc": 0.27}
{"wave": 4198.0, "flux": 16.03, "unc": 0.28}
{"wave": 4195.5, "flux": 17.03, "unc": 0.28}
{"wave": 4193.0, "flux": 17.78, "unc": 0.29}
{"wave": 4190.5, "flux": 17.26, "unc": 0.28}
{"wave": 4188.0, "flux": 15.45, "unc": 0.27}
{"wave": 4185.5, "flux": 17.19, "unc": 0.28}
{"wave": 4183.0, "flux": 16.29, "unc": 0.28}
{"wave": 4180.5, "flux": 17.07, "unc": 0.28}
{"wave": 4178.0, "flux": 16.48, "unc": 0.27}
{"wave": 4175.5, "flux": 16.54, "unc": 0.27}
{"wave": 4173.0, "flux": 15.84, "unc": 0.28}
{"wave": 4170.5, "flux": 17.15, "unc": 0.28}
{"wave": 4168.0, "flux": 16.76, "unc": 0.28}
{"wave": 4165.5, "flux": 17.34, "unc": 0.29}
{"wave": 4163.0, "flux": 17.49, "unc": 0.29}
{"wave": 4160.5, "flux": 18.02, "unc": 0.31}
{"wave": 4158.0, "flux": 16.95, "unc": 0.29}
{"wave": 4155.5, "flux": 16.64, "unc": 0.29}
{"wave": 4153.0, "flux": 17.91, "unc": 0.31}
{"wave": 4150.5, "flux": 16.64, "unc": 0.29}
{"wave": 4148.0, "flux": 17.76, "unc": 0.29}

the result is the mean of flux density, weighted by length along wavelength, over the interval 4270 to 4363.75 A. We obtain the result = 14.9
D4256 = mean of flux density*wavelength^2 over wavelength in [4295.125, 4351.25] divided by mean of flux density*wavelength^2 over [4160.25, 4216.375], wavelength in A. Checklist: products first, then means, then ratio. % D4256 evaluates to 0.9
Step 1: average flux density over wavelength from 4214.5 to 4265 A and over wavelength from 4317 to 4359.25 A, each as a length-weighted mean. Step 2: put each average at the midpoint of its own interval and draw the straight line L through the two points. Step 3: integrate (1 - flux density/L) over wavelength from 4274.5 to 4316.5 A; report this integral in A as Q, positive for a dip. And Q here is 4.0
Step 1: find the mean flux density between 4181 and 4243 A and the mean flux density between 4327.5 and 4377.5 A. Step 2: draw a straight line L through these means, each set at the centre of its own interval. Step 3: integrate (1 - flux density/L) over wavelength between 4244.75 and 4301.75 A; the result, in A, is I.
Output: 2.4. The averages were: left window 16.4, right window 15.8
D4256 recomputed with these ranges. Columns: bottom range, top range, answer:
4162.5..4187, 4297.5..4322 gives 0.87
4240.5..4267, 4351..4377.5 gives 1.06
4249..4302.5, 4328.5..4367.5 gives 1.06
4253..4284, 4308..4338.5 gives 0.97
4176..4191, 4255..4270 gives 1.02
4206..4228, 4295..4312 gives 0.80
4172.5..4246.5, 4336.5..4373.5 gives 1.01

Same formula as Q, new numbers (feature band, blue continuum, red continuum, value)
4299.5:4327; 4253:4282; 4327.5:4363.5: 3.39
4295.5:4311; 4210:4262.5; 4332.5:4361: 3.15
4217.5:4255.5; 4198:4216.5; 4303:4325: 0.05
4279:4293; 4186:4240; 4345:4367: 0.86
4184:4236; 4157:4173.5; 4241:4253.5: 0.41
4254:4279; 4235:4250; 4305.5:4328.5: -0.57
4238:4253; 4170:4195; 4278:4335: -0.43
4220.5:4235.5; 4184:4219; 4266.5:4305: 0.43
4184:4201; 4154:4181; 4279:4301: -0.23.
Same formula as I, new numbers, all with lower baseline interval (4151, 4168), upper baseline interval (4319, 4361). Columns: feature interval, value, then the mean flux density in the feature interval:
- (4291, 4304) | 1.79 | 13.7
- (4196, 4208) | 0.18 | 16.6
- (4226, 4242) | 0.55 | 15.9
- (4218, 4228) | 0.70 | 15.5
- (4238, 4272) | 0.40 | 16.1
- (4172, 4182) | 0.37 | 16.5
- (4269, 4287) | 0.55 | 15.6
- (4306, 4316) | 1.76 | 12.9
